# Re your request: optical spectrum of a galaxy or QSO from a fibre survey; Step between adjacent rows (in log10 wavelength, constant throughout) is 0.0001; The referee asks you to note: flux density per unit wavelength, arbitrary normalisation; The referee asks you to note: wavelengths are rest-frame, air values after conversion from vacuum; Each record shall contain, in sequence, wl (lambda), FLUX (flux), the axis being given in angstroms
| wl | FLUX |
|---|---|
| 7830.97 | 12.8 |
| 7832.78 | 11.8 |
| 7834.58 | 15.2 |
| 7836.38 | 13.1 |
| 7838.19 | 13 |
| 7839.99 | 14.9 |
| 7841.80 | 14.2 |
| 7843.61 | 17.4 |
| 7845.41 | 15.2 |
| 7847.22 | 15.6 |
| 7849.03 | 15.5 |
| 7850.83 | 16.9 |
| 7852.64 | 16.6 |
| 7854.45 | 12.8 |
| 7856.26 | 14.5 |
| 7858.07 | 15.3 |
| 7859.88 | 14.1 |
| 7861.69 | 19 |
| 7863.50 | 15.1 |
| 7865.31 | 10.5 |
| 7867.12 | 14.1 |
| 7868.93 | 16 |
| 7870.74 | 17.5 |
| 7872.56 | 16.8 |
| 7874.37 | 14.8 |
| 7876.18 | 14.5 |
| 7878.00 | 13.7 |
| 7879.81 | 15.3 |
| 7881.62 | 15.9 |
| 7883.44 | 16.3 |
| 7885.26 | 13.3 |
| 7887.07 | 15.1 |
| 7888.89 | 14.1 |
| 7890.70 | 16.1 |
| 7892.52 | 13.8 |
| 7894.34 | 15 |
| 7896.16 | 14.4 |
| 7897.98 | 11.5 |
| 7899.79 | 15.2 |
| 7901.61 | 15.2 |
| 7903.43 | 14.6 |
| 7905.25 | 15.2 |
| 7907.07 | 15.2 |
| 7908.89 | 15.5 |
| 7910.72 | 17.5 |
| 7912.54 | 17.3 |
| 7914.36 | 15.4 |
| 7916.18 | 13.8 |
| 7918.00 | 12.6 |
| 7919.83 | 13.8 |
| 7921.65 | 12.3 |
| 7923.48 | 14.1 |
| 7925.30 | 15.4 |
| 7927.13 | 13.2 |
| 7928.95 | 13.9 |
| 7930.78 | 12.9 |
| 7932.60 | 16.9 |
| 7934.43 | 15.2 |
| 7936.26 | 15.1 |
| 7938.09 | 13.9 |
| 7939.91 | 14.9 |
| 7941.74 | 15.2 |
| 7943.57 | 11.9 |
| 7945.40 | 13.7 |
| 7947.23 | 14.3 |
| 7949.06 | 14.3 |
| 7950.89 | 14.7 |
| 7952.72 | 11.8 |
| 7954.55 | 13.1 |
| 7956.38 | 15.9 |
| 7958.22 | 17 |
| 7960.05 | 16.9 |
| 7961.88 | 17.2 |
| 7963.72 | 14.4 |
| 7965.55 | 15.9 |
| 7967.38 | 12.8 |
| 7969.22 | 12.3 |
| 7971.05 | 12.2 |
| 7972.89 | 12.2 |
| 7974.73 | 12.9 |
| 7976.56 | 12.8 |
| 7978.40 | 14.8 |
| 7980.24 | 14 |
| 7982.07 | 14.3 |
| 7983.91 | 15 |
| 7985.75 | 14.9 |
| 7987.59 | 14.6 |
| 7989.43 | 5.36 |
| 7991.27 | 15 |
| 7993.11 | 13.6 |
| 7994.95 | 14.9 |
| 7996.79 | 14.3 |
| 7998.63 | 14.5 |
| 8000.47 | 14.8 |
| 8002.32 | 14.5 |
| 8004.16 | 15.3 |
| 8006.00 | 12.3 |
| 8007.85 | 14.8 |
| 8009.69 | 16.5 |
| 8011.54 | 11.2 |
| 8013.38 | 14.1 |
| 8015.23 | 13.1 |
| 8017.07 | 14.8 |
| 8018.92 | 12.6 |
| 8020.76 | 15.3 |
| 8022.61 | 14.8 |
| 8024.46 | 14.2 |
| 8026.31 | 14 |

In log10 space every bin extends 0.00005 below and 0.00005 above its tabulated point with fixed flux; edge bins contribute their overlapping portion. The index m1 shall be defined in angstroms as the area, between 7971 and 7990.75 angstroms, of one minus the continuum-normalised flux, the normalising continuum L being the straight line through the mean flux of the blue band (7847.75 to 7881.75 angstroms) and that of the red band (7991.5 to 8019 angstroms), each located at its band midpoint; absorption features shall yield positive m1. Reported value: 1.73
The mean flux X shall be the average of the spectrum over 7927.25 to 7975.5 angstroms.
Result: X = 14.3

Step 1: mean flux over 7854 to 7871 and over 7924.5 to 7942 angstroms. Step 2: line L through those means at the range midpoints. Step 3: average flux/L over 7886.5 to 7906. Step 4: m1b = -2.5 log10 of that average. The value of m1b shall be 0.01 mag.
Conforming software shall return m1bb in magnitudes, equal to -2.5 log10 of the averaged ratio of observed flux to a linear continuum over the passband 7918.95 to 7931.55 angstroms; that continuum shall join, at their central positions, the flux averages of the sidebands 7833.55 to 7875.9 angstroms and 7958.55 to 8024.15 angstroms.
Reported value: 0.07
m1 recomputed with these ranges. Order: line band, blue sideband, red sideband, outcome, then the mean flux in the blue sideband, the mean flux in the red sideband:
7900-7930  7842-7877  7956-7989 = 0.3 angstroms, 15.4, 14.3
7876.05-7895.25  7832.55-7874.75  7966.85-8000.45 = -0.3 angstroms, 15.1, 13.4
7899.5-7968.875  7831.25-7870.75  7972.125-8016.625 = -2.2 angstroms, 14.8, 13.8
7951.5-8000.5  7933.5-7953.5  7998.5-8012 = 0.9 angstroms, 14.1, 14.3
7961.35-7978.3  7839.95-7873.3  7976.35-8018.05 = 0.7 angstroms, 15.4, 13.9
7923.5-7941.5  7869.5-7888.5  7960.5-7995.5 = -0.2 angstroms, 15.3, 13.7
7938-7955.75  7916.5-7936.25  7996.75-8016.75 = 0.4 angstroms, 14.1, 14.1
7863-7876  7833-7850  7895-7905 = -0.4 angstroms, 14.8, 14.3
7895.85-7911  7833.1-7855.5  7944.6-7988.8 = -0.3 angstroms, 14.9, 14.2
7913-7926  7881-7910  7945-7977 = 0.5 angstroms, 14.8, 14.2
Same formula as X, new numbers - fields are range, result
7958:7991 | 13.8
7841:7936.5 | 14.9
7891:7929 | 14.6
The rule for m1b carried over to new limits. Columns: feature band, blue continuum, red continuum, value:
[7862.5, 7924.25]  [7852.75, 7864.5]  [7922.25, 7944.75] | 0.003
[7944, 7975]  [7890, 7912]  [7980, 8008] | 0.005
